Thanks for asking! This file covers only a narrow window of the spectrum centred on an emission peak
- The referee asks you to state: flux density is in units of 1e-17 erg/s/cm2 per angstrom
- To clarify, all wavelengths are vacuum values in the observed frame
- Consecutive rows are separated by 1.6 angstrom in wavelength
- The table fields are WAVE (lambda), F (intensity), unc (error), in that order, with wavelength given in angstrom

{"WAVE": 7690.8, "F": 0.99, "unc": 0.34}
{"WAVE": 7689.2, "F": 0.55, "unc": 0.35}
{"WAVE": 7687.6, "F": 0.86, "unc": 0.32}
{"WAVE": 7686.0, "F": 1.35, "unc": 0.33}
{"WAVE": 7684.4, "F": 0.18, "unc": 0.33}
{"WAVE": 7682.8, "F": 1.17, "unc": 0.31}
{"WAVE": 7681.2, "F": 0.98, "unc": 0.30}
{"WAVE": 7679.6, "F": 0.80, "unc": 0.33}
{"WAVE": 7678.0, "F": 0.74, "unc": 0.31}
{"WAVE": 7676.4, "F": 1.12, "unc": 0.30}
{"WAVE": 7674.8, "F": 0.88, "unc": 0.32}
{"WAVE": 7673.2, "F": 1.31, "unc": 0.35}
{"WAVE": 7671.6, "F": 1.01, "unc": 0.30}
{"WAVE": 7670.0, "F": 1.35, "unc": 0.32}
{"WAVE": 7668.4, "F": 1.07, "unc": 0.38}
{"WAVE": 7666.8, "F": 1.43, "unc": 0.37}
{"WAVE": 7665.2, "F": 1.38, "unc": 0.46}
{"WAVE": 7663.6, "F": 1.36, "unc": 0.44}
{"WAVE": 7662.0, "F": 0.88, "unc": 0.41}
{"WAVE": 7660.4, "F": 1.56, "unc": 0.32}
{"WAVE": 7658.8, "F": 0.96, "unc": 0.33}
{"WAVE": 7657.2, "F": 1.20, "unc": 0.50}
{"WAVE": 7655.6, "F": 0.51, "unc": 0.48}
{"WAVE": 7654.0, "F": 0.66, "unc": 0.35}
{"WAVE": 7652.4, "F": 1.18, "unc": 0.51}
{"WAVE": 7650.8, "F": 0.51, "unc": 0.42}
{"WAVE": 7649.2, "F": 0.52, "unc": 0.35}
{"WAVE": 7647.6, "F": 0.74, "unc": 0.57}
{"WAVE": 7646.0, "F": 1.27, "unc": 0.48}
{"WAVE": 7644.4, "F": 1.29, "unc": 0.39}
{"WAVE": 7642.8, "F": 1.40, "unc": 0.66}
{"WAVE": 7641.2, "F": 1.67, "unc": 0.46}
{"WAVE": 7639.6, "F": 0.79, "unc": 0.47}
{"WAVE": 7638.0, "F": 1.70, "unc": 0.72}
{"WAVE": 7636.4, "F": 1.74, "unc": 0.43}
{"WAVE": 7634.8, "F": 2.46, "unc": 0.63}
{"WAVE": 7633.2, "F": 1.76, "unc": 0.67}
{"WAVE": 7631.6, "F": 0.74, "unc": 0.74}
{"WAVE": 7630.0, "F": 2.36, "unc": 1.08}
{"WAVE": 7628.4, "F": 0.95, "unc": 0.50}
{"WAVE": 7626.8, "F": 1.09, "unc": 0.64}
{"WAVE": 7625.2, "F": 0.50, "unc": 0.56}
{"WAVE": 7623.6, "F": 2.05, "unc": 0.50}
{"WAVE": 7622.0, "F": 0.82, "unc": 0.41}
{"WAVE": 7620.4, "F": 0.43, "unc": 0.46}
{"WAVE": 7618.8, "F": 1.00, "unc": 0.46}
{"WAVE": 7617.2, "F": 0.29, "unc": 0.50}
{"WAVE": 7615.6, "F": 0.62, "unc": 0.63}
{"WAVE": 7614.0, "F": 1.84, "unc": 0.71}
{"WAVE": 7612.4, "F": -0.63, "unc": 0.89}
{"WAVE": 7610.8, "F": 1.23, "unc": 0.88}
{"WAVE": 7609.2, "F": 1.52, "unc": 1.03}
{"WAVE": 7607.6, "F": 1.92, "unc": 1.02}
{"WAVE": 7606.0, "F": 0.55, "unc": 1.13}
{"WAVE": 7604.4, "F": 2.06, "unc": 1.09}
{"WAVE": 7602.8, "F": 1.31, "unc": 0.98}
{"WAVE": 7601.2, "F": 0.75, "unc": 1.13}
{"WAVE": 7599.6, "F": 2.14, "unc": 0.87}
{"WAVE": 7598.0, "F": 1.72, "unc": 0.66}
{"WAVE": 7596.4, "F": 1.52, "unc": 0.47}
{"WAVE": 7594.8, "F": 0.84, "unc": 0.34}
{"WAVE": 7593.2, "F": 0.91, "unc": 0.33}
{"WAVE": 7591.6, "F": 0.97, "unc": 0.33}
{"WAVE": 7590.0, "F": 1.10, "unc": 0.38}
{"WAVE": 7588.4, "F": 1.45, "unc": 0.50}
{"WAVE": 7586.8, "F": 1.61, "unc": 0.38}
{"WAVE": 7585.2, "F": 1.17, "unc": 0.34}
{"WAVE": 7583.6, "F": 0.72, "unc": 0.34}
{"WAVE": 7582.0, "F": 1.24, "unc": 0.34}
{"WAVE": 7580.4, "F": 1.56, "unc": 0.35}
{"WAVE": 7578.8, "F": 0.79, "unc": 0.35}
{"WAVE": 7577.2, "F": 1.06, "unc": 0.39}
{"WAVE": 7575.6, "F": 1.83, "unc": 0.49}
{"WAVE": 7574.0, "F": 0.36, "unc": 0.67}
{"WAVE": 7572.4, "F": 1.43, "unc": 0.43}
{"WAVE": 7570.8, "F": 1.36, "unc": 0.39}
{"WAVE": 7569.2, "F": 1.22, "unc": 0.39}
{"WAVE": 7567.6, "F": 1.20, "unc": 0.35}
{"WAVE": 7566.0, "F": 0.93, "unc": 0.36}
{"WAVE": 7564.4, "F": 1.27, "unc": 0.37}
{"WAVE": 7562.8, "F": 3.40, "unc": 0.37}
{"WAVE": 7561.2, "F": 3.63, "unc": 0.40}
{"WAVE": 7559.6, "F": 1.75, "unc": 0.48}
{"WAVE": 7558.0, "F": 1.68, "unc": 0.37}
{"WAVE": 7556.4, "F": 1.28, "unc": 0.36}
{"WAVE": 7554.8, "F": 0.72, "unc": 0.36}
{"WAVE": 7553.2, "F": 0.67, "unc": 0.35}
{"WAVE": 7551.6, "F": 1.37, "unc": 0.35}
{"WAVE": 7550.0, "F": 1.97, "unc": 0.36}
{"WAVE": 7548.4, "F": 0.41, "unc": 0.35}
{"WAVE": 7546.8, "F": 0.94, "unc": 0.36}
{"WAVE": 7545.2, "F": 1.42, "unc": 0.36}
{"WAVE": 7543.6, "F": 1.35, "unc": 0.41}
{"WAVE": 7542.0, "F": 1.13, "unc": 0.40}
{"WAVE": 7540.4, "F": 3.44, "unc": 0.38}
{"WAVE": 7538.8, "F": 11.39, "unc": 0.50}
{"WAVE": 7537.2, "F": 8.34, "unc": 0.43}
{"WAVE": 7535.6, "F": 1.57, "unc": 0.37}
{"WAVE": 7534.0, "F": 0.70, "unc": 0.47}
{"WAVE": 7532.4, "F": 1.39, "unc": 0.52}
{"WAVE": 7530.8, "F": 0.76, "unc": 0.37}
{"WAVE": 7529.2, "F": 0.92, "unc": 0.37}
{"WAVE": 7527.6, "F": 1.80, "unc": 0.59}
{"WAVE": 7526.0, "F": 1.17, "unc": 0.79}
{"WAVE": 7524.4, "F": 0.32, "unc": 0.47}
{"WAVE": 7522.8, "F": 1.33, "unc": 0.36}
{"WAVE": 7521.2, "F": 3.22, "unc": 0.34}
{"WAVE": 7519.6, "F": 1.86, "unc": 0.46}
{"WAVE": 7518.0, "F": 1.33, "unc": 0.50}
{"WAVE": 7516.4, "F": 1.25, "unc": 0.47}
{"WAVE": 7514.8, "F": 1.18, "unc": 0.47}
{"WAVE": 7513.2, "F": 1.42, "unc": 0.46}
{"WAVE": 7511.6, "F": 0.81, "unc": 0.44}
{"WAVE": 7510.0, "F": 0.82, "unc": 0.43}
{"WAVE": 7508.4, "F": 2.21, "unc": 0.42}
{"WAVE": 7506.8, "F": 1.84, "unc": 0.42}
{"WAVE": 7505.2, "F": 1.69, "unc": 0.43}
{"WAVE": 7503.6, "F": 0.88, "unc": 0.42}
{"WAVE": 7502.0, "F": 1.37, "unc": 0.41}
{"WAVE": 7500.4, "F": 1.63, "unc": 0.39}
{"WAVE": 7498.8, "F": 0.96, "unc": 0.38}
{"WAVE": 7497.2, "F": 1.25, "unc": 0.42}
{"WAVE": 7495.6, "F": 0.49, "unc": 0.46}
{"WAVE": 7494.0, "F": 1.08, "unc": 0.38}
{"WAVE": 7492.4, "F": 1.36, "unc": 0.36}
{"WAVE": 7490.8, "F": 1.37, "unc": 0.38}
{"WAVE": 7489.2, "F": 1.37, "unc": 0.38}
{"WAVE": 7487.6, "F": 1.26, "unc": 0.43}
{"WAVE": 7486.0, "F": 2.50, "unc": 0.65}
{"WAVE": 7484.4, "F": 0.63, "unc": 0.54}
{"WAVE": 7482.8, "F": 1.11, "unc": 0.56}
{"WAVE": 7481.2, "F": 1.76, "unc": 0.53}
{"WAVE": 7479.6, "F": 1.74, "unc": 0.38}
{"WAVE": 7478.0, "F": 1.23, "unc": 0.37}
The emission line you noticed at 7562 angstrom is [N II]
